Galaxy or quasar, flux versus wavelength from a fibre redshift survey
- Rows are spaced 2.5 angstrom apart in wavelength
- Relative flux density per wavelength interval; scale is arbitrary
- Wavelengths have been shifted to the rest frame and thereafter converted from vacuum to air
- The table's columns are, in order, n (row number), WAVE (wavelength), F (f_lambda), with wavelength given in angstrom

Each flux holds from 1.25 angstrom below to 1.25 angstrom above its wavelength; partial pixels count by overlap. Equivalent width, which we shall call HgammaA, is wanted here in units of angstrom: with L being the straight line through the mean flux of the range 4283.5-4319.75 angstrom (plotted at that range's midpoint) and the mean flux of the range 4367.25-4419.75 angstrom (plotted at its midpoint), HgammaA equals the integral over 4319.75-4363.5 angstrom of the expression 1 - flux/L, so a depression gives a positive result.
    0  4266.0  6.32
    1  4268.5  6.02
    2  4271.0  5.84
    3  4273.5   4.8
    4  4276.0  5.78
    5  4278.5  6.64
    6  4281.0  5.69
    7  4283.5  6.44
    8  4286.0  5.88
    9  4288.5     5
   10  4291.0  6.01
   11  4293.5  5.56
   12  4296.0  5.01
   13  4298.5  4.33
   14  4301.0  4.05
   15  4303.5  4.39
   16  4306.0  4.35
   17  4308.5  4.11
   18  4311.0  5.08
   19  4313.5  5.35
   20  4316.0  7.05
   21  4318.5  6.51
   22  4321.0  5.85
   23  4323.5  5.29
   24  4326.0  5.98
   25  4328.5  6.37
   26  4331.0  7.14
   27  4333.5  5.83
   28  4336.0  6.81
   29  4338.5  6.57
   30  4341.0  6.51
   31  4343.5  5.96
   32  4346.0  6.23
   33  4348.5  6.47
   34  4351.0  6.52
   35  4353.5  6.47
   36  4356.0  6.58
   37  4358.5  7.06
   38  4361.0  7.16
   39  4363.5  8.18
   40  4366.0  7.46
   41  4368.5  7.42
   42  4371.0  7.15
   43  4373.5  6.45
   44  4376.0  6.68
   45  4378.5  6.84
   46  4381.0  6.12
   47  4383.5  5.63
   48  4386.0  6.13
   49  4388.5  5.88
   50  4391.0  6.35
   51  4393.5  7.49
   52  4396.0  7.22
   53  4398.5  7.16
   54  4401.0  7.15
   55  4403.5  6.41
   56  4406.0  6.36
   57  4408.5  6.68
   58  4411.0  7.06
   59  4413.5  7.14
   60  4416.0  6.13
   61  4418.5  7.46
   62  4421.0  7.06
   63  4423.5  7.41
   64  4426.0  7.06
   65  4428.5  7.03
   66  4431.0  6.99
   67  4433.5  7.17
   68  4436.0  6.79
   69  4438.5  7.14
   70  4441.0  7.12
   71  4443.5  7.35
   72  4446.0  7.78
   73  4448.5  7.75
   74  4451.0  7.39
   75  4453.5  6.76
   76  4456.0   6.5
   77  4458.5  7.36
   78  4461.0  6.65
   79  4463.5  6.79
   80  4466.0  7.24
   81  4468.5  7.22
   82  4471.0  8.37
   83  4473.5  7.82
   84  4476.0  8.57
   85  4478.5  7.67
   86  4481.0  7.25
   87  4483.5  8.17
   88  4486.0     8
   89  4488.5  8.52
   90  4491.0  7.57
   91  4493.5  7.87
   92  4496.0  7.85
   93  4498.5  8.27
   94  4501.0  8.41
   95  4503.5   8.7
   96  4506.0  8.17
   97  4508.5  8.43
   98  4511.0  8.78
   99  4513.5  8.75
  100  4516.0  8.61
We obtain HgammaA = -4.2 angstrom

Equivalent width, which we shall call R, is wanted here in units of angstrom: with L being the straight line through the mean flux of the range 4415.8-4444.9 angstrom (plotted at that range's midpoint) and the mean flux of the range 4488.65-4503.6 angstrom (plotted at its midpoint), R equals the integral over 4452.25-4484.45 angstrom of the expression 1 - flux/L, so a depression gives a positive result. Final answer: 1.2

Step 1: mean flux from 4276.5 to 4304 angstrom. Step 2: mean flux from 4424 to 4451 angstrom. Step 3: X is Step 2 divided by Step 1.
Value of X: 1.34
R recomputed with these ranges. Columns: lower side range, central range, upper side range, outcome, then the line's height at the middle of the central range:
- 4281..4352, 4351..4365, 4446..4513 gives -1.8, 6.26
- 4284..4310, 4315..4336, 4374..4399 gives -3.3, 5.43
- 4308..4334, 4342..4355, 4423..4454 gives -0.2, 6.22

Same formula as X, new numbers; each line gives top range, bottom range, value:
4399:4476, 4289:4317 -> 1.42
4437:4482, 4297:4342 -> 1.31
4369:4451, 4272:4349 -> 1.21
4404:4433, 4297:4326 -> 1.34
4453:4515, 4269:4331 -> 1.42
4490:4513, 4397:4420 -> 1.21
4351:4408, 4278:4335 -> 1.22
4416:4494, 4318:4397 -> 1.12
